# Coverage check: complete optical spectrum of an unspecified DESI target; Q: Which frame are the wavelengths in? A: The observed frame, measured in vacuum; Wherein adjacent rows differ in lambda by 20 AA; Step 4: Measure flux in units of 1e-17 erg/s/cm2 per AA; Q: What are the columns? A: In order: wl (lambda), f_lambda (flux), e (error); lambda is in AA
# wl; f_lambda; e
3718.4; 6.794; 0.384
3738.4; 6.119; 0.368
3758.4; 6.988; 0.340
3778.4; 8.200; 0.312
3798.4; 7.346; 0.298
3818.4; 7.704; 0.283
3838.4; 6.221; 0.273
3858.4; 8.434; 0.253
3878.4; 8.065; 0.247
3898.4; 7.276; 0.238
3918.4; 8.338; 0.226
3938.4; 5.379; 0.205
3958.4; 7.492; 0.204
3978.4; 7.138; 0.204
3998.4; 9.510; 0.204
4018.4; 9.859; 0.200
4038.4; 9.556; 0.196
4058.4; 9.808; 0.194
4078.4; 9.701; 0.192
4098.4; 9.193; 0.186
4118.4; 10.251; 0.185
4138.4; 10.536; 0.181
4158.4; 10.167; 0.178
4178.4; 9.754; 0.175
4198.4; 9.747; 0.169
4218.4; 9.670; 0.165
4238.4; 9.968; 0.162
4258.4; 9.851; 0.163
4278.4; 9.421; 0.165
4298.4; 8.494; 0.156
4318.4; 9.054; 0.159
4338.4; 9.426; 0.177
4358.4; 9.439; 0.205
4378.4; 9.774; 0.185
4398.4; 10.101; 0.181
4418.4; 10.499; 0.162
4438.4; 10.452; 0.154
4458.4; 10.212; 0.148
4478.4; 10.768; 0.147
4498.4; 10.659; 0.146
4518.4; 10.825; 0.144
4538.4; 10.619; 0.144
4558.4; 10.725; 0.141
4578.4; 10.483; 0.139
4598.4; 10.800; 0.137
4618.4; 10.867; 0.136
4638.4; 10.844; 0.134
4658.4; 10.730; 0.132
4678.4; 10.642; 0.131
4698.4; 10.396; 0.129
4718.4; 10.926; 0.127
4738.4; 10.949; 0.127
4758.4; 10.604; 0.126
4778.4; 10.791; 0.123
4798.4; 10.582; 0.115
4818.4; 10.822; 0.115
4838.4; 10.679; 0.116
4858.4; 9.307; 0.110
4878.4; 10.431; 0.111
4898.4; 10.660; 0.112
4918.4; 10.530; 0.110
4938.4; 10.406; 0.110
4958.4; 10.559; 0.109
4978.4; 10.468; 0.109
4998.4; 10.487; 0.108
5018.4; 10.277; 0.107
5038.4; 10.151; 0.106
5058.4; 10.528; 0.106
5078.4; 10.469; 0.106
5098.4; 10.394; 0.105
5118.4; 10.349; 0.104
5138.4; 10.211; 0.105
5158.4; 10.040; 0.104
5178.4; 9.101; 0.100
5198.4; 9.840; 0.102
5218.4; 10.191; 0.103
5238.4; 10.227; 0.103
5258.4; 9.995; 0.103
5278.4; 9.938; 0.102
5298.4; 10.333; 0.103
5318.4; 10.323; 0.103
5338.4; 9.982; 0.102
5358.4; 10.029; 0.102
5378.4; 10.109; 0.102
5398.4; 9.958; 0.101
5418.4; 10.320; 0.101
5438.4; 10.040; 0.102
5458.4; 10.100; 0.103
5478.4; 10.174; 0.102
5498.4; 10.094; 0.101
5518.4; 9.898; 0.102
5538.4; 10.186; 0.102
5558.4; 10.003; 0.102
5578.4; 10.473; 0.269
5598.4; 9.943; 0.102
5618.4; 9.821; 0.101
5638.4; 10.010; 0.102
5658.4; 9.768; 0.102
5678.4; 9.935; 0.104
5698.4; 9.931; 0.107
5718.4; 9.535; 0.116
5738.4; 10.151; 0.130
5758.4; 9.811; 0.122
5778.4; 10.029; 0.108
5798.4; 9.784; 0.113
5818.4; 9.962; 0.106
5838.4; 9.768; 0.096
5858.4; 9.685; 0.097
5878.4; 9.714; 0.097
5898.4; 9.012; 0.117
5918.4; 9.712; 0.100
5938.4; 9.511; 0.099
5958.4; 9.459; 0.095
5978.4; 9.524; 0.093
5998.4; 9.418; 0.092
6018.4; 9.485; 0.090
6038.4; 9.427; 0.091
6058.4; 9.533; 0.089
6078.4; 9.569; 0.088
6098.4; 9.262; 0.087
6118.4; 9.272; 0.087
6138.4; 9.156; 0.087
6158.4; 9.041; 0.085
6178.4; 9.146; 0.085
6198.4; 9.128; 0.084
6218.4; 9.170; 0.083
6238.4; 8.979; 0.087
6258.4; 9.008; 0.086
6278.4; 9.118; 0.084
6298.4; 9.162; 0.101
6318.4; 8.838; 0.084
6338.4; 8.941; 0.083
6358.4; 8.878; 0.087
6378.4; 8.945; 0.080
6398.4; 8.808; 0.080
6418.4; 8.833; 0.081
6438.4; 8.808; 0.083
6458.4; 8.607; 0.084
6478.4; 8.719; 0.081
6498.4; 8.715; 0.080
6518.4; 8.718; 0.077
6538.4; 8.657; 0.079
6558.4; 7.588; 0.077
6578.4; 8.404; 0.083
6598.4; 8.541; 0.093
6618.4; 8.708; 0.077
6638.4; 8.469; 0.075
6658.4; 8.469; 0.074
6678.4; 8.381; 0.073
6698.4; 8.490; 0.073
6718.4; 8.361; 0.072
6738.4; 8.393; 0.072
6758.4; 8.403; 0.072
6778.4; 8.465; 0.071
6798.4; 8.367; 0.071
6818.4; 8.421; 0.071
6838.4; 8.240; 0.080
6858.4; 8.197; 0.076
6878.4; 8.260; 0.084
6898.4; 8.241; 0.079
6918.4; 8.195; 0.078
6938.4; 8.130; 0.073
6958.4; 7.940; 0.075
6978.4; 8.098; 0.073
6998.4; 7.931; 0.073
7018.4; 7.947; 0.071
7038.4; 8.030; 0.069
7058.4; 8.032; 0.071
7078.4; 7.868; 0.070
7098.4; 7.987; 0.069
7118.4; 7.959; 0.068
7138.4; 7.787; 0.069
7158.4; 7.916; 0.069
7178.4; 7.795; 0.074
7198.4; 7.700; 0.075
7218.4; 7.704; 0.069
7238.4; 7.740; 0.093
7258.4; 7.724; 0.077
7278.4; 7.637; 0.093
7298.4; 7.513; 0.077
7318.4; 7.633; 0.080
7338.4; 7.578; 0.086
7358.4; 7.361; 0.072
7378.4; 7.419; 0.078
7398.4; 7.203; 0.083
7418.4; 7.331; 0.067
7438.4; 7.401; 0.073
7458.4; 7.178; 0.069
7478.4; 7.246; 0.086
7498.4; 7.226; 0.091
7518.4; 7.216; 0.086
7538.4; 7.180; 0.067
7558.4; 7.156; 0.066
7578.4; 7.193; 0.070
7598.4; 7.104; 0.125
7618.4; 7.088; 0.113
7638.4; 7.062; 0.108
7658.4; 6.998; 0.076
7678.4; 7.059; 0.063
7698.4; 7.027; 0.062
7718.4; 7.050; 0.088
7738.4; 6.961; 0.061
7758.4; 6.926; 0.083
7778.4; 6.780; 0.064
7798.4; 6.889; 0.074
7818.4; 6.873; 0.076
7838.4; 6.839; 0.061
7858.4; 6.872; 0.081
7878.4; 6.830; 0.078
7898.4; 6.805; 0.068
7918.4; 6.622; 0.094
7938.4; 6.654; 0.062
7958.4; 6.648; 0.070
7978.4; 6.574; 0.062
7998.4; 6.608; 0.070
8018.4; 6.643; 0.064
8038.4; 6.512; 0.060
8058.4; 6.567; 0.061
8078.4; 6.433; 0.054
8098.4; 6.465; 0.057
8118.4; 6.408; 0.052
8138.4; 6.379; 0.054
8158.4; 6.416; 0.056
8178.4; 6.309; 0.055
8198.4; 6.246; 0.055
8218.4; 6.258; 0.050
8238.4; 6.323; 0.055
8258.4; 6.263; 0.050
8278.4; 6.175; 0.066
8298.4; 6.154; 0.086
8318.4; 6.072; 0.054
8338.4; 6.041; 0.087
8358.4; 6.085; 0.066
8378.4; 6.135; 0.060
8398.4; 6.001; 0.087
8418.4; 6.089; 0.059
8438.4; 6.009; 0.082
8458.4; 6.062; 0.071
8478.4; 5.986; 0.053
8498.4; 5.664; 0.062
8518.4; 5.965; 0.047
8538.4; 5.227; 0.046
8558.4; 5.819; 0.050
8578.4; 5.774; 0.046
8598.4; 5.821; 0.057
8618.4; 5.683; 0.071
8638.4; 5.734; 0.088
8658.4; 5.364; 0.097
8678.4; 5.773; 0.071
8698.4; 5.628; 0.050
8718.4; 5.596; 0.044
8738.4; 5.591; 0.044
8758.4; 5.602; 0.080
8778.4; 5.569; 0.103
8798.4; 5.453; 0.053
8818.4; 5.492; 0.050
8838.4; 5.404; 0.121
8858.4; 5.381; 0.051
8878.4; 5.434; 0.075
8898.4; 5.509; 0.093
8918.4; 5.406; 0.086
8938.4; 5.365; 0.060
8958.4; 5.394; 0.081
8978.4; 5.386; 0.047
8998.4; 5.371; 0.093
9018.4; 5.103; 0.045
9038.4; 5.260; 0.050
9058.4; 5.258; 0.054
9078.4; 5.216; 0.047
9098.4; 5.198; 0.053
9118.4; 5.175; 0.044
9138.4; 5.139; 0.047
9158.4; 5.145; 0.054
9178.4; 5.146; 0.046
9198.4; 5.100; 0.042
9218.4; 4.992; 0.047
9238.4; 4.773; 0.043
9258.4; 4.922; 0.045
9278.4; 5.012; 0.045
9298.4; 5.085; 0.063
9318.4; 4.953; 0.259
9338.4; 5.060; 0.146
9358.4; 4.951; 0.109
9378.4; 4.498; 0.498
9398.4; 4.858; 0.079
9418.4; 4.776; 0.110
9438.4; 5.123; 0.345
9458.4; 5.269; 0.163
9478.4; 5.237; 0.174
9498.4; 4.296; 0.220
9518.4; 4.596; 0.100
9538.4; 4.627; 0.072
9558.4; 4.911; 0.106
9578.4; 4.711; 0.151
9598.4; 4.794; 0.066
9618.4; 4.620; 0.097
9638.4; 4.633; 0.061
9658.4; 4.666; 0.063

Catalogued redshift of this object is 0.00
